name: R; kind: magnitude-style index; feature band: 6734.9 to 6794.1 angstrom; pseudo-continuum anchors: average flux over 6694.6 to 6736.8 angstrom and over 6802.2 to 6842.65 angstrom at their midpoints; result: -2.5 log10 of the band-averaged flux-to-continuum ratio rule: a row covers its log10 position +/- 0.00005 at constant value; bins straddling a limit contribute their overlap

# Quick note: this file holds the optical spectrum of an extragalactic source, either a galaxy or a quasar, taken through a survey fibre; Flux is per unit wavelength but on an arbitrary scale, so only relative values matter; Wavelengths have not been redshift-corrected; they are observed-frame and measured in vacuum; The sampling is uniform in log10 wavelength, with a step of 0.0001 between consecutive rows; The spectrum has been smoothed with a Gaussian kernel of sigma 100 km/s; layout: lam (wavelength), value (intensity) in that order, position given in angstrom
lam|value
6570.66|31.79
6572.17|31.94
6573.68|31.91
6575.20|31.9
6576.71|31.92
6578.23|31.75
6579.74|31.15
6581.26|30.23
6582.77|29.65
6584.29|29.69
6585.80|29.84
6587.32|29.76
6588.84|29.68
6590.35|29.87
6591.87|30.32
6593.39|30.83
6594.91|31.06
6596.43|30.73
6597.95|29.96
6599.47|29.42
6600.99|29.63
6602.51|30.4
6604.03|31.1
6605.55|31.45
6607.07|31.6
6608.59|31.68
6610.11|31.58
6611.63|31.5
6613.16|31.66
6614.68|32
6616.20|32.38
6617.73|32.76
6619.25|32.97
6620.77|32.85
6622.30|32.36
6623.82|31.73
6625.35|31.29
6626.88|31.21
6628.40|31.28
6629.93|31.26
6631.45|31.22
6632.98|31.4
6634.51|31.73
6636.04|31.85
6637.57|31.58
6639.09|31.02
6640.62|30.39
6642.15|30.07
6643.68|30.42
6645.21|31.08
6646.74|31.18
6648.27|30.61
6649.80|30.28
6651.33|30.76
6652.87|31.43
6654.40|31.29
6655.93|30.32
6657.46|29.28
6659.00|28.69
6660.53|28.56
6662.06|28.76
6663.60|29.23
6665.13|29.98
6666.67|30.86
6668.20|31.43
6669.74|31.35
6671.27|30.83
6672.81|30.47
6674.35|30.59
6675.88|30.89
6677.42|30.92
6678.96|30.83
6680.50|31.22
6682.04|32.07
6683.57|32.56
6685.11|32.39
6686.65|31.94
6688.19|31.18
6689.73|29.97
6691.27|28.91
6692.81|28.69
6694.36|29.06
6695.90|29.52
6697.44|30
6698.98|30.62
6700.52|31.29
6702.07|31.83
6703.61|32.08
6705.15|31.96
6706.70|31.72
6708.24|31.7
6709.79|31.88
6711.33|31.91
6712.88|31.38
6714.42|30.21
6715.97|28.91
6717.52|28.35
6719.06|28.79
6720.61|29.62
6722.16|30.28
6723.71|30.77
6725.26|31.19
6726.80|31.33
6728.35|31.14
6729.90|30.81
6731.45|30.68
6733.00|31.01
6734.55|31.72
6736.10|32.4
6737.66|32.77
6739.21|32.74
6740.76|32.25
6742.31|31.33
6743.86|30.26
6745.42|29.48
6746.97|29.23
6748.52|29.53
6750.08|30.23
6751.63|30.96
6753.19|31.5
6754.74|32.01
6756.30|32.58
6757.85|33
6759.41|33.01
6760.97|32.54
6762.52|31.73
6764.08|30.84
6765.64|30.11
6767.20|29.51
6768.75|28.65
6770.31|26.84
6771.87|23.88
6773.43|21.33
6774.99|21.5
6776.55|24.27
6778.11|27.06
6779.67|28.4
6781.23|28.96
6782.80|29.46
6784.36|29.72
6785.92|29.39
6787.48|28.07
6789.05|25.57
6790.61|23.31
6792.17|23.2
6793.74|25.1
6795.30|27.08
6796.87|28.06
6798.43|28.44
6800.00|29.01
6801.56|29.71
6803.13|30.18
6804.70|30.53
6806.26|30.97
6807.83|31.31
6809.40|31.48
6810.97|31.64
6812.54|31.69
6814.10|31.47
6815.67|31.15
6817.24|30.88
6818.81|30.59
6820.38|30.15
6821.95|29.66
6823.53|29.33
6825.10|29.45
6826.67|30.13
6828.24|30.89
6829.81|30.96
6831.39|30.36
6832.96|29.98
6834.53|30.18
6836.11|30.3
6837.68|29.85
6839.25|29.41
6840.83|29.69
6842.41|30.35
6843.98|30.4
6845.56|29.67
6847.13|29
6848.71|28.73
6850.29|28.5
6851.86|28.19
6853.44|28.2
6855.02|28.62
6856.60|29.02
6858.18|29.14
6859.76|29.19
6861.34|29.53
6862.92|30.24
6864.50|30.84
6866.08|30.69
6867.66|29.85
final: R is 0.06 mag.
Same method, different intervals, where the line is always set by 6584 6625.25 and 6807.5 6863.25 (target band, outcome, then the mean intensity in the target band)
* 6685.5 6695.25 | 0.02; 30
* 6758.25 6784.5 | 0.08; 28.1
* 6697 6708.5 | -0.03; 31.4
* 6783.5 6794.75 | 0.15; 26.4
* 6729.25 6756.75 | -0.03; 31.2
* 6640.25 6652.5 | 0.01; 30.6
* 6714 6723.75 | 0.04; 29.4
